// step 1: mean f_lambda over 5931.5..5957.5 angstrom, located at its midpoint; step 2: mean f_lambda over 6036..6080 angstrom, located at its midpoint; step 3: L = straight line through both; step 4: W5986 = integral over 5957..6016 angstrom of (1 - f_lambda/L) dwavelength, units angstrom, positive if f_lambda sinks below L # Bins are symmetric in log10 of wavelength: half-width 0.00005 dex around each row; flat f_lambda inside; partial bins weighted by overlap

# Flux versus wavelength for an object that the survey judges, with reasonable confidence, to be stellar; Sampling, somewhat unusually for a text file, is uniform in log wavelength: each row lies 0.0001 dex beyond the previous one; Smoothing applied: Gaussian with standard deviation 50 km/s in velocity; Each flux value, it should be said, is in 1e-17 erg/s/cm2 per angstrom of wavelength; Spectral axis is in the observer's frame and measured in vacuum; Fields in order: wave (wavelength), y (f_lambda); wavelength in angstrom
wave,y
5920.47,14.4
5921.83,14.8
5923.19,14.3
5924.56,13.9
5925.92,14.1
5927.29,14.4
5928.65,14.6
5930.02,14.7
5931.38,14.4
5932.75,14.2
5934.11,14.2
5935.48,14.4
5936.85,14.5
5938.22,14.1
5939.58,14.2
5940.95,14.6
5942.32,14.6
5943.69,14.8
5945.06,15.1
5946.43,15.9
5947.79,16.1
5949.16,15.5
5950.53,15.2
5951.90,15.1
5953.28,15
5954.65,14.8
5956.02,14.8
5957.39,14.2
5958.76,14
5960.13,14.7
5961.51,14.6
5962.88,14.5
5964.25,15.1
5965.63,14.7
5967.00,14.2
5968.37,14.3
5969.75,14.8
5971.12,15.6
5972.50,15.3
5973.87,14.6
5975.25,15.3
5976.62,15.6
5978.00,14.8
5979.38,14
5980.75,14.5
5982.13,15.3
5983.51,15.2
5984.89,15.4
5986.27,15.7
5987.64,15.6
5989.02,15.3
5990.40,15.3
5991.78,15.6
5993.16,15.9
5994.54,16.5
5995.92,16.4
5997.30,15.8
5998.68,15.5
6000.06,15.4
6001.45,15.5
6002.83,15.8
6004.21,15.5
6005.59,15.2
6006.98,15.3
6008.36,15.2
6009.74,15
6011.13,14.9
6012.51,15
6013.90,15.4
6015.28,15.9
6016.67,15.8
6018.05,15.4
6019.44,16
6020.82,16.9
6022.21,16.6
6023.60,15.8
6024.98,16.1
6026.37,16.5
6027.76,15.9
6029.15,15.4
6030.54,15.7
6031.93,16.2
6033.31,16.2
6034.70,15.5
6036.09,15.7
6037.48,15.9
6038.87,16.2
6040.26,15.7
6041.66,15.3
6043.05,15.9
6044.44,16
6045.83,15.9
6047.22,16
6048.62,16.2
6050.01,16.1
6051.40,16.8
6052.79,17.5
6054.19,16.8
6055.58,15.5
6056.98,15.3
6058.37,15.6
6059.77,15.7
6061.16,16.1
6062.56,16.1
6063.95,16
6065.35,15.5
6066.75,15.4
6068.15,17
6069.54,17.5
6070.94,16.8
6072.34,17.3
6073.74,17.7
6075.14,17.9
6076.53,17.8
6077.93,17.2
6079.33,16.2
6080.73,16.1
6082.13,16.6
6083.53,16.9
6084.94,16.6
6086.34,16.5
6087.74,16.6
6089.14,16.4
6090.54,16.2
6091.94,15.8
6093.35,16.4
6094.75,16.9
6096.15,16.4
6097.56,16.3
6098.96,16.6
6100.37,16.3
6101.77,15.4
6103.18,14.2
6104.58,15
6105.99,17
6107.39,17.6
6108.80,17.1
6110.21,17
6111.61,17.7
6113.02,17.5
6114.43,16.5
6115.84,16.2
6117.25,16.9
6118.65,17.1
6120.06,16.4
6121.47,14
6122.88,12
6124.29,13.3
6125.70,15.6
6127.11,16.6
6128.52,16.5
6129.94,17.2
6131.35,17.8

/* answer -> 0.76 angstrom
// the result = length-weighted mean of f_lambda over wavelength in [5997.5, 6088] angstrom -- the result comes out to 16.1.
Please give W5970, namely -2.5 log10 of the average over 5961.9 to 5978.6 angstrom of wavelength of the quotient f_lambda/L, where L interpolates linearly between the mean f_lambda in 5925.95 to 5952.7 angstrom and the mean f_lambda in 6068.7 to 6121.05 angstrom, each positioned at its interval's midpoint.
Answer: 0.02 mag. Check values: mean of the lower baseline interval 14.7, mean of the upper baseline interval 16.7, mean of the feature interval 14.9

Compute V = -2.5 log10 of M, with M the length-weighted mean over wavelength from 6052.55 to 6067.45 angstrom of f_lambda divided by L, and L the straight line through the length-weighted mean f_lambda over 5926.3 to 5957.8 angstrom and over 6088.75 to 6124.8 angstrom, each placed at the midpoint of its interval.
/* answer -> -0.013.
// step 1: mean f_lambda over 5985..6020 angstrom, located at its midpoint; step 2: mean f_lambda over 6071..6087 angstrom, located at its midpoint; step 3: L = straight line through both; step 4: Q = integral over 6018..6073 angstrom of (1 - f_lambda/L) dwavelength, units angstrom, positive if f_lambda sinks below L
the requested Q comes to 0.80 angstrom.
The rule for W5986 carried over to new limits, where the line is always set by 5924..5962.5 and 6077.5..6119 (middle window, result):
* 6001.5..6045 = -0.3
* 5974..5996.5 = -0.3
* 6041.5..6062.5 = -0.2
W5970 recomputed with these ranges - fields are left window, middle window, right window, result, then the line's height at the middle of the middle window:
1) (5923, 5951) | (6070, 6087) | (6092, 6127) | -0.08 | 15.8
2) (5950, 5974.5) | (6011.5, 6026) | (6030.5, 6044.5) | -0.02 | 15.6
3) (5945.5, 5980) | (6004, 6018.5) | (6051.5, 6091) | 0.02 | 15.6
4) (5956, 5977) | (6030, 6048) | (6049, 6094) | 0.01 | 16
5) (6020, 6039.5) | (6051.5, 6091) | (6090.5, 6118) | -0.02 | 16.3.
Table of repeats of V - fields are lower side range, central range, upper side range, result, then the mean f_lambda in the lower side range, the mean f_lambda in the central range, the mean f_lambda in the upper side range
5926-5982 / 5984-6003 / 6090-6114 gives -0.034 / 14.7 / 15.7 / 16.4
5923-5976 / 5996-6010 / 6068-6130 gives -0.012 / 14.7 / 15.5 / 16.4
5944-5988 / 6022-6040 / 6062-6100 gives -0.004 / 15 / 16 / 16.6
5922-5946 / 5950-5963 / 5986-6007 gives 0.014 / 14.4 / 14.7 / 15.7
